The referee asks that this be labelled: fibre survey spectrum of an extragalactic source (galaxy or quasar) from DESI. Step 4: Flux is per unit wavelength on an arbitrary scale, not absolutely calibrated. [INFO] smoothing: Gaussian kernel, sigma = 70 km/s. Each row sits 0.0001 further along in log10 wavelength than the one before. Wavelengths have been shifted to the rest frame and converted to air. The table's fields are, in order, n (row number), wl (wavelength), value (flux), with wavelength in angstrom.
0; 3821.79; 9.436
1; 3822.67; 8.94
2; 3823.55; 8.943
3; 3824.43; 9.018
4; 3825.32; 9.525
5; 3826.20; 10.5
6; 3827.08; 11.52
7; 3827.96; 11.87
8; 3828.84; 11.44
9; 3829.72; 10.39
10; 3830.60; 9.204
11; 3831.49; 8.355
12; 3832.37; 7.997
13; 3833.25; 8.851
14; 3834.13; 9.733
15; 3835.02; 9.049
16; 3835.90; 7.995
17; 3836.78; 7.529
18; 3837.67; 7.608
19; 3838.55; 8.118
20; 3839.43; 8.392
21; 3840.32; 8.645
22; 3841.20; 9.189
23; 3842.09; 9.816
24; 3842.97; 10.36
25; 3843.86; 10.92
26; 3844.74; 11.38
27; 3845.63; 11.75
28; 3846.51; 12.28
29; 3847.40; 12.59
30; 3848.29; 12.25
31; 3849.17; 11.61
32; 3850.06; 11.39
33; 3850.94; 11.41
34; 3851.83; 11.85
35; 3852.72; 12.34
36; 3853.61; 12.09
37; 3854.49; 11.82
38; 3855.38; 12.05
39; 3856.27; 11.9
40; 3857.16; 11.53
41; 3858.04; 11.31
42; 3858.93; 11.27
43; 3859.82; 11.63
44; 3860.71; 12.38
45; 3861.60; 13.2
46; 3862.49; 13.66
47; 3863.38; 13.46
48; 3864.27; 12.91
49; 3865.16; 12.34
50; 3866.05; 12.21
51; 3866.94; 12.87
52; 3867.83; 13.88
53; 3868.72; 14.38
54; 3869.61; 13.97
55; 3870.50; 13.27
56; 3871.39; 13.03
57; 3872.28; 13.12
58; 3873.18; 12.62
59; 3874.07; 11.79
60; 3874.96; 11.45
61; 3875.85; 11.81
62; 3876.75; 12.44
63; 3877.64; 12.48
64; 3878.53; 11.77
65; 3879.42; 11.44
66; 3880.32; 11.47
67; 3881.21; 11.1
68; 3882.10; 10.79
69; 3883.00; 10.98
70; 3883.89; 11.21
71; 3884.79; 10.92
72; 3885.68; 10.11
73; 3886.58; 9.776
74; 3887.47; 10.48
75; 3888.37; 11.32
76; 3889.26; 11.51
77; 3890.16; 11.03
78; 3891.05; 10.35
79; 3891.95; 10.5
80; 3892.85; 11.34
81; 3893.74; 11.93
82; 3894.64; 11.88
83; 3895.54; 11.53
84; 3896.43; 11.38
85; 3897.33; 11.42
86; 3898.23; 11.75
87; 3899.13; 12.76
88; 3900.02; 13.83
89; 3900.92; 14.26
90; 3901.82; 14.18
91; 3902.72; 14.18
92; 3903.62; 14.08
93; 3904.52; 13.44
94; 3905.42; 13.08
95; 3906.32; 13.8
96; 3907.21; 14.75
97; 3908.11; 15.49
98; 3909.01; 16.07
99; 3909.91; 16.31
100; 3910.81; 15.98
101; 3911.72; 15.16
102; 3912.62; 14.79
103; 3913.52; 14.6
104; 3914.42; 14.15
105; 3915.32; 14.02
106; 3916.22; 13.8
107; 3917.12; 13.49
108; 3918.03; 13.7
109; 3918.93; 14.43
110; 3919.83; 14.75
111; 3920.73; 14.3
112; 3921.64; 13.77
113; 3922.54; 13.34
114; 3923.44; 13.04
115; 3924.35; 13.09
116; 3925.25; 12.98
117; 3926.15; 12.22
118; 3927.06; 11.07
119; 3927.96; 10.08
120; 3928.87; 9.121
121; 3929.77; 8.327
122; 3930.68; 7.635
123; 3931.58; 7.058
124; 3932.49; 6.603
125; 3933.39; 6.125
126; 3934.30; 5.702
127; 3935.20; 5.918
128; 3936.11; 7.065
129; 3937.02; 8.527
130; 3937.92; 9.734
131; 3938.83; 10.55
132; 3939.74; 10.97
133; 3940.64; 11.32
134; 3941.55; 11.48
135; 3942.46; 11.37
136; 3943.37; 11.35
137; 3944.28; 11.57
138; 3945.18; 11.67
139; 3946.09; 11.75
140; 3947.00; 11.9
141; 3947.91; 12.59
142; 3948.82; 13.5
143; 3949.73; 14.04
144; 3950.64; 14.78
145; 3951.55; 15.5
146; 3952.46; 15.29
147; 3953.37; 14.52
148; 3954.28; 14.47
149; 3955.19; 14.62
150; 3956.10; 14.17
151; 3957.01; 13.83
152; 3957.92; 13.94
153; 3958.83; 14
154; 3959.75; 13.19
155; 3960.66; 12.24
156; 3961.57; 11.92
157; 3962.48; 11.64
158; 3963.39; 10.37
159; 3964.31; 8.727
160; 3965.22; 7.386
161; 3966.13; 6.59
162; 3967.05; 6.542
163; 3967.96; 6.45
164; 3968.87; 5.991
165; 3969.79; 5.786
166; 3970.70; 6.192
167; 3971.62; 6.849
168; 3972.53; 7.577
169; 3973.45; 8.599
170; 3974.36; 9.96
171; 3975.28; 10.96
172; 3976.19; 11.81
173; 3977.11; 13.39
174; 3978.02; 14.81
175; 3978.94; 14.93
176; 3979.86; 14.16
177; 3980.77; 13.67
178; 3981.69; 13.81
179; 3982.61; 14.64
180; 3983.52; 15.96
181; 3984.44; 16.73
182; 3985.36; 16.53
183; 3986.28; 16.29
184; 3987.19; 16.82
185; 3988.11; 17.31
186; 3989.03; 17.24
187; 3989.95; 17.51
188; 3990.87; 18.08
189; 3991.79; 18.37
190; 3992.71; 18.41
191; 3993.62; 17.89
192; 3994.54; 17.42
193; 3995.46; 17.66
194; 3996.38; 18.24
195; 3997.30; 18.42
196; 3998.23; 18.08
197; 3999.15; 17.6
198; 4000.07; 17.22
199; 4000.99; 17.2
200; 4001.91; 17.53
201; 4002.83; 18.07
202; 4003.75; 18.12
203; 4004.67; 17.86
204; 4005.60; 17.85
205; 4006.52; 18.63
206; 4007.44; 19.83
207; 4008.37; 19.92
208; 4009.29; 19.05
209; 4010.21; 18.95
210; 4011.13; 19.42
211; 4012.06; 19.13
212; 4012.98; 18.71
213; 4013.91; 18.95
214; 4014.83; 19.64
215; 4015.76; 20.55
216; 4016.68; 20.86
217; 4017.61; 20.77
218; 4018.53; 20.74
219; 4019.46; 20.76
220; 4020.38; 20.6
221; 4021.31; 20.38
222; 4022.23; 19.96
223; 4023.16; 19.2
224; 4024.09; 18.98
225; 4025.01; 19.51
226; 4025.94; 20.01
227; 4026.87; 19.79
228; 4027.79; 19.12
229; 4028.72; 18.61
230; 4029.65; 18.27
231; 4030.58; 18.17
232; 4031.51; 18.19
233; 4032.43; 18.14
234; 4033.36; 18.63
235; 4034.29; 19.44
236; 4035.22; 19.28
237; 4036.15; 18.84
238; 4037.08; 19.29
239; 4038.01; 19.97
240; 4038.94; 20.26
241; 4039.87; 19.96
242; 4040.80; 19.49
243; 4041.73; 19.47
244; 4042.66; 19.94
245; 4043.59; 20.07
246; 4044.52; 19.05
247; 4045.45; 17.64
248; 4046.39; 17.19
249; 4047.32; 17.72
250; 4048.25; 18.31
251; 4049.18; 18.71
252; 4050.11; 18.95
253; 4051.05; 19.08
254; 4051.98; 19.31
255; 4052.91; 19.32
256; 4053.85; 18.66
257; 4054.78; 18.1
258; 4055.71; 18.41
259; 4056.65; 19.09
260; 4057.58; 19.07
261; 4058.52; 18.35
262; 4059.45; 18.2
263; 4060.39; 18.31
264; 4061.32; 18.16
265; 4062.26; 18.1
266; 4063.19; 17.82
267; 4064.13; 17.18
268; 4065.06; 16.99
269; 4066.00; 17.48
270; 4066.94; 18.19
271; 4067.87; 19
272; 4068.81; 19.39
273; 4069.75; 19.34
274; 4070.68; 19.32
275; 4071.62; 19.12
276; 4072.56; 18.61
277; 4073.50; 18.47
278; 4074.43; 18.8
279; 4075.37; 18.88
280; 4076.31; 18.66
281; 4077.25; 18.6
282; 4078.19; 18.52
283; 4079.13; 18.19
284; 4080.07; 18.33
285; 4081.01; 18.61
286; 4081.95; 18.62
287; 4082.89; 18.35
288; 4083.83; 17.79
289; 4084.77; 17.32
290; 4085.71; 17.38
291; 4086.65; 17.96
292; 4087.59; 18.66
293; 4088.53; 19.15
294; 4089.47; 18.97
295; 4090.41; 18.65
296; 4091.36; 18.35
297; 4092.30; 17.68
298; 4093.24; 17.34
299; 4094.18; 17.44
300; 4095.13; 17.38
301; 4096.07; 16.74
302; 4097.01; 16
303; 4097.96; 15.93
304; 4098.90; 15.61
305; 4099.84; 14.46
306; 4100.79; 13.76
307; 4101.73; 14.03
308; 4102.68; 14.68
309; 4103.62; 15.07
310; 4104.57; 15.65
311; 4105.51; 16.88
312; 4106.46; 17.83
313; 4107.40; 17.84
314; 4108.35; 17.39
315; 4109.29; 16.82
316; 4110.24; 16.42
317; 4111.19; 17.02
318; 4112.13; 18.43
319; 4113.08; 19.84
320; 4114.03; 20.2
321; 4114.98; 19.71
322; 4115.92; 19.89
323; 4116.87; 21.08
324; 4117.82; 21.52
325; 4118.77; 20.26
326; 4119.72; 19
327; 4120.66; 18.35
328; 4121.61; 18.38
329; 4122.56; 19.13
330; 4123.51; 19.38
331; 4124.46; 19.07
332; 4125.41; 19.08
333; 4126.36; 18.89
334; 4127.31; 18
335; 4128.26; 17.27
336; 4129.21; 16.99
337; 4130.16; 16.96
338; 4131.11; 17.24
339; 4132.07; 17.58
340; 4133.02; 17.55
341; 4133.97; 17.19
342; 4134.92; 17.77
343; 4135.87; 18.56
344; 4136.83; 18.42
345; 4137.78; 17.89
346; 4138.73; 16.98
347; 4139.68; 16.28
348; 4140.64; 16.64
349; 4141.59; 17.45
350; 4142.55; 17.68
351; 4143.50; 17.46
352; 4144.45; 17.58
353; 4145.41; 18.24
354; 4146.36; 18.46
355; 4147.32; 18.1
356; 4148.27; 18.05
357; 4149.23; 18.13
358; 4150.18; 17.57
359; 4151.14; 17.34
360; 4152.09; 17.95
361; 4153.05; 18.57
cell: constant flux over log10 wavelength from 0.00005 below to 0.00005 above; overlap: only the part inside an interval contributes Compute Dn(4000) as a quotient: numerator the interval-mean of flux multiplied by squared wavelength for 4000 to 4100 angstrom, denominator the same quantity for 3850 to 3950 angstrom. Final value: 1.67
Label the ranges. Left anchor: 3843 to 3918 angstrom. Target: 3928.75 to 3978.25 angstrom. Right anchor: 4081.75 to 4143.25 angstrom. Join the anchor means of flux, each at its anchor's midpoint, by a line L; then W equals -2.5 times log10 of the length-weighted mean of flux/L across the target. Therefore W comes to 0.32 mag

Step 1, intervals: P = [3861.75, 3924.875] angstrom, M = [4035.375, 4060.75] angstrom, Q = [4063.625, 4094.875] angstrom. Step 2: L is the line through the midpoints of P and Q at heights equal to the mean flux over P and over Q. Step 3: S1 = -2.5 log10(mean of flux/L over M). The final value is -0.09 mag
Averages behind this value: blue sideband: 12.9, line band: 18.9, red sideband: 18.3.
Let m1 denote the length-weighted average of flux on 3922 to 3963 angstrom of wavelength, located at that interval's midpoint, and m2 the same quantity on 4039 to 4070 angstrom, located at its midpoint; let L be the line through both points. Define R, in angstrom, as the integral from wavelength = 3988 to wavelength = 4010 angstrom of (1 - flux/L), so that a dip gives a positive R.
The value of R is -4.39 angstrom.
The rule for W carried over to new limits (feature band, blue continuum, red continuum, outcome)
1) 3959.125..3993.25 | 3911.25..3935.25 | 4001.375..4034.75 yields 0.28 mag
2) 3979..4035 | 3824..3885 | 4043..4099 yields -0.13 mag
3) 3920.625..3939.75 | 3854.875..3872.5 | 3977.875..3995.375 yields 0.44 mag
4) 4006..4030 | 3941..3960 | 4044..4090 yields -0.20 mag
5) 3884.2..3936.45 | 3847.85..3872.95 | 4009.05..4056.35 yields 0.19 mag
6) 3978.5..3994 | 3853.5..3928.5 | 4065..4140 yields -0.09 mag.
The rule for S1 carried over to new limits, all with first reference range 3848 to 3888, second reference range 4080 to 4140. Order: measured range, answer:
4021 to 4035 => -0.204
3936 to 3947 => 0.267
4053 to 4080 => -0.107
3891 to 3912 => -0.042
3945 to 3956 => 0.017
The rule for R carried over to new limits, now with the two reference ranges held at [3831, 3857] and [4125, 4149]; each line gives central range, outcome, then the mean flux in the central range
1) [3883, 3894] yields 0.6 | 10.9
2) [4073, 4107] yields -1.8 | 17.4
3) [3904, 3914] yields -2.4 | 14.9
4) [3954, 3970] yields 3.1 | 10.7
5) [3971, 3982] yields 1.7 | 11.6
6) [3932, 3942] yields 3.3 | 8.54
